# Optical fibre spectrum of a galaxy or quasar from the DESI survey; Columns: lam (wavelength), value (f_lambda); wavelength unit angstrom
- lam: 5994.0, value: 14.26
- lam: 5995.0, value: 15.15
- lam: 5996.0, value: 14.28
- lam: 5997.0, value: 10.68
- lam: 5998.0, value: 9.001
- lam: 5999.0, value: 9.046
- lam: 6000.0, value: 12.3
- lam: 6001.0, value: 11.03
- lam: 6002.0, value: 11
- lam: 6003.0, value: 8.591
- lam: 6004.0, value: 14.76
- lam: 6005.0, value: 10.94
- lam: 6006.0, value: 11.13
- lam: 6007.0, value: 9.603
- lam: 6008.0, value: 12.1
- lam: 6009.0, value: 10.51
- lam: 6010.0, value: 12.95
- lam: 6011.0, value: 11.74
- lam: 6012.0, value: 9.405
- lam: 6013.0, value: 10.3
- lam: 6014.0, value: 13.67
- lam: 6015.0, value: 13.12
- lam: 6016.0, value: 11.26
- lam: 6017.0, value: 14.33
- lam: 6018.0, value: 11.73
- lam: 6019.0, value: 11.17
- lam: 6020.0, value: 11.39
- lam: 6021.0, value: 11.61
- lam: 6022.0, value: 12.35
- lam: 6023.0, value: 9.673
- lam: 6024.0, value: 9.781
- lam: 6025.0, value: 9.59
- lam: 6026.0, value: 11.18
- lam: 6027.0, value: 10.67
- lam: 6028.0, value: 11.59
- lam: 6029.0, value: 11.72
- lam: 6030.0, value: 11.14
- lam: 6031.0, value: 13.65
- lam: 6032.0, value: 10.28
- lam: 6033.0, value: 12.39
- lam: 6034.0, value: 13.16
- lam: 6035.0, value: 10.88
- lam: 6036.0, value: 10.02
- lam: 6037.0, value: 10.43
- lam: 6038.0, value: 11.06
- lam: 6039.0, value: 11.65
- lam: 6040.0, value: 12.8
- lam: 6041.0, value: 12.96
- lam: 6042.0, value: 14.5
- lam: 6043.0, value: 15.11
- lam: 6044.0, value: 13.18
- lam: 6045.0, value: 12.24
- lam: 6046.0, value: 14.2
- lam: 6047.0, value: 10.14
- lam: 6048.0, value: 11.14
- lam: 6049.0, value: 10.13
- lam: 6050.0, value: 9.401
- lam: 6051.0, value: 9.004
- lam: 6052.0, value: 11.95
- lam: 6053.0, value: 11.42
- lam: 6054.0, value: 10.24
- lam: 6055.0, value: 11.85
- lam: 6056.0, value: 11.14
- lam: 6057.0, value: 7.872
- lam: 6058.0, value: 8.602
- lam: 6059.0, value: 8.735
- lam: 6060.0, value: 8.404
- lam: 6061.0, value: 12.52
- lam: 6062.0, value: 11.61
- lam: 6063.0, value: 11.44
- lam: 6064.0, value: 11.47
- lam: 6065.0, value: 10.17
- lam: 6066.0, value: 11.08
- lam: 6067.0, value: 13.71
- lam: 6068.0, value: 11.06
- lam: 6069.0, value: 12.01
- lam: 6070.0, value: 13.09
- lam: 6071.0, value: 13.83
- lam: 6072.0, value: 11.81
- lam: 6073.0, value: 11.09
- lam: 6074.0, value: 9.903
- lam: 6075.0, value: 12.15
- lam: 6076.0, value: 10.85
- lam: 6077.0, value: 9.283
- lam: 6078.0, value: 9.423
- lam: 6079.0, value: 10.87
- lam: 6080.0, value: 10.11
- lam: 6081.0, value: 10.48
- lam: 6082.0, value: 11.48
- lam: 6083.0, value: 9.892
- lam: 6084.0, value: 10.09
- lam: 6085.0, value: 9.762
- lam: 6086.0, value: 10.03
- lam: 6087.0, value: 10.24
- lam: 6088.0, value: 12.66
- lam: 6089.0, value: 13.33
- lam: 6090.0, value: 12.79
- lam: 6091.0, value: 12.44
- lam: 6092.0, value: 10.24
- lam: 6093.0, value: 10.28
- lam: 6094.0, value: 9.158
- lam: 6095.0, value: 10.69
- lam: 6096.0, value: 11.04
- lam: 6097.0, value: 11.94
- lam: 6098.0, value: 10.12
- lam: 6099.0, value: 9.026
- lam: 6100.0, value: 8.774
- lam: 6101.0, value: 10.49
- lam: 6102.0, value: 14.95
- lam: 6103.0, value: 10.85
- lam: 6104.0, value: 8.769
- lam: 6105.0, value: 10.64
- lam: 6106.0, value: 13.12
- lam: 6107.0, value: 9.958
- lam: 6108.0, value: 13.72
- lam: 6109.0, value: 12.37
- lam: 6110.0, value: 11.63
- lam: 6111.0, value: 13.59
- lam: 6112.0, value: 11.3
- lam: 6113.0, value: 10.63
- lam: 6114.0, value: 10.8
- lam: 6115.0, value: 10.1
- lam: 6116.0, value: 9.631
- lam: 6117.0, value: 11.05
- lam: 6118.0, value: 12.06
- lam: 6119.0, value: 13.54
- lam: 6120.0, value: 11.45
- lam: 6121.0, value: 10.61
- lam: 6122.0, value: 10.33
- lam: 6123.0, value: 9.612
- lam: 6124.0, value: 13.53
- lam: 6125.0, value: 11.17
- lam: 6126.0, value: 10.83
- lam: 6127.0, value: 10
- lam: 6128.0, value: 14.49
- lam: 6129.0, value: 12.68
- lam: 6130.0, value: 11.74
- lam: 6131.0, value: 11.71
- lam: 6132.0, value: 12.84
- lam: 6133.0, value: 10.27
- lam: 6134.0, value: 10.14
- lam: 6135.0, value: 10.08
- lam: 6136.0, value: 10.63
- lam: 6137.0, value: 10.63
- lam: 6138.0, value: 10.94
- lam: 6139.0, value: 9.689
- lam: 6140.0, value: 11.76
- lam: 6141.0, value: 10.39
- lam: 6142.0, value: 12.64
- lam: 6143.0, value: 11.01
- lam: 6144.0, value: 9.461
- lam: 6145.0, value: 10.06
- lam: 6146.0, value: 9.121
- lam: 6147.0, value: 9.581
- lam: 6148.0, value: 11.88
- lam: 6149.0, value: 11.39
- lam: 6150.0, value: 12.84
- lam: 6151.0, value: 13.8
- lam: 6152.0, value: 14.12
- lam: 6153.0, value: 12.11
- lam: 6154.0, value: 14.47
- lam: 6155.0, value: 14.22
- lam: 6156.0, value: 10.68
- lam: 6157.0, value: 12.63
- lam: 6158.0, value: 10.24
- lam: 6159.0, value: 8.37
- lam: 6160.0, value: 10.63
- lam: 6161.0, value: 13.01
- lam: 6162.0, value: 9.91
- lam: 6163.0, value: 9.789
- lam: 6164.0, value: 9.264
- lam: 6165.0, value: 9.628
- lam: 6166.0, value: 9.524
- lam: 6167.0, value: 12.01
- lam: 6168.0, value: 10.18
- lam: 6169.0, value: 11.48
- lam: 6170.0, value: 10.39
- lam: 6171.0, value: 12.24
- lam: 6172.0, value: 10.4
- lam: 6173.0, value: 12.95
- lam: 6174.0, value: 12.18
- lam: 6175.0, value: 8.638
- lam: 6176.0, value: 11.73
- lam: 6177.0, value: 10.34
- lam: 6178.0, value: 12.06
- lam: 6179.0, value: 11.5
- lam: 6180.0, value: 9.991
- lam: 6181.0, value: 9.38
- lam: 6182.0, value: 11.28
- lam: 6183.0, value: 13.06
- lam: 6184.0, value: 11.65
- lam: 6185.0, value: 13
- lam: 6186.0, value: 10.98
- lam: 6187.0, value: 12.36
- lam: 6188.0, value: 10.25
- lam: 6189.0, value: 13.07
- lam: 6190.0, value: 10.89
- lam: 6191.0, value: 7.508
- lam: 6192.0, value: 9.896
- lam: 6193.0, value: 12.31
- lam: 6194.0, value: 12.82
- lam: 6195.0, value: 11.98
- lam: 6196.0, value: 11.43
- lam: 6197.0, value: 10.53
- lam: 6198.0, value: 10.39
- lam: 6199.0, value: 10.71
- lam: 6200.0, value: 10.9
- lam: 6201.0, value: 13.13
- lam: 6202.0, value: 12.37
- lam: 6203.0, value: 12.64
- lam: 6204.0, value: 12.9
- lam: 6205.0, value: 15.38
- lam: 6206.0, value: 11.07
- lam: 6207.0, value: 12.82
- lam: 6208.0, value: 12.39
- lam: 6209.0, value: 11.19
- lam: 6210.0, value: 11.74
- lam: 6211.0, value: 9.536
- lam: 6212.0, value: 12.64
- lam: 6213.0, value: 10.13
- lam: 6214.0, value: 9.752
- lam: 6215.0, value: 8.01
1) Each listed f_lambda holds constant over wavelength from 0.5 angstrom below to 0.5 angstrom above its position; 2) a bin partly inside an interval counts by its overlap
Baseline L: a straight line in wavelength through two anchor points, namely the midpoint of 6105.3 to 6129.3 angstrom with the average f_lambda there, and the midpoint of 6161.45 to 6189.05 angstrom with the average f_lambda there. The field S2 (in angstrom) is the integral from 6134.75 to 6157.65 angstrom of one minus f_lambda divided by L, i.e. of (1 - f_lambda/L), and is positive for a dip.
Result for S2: -0.4 angstrom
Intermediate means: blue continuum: 11.6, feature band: 11.5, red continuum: 11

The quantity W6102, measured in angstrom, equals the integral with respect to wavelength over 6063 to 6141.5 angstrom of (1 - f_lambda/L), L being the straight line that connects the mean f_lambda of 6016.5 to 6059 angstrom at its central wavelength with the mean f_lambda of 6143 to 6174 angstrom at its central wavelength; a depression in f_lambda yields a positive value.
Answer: 0.9 angstrom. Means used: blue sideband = 11.4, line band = 11.2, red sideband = 11.2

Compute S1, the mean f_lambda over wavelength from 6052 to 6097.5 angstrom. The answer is 11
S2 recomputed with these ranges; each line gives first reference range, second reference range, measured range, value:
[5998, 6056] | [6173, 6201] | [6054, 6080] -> 1.08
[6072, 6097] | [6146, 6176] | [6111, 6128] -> -0.28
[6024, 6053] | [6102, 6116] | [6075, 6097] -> 1.33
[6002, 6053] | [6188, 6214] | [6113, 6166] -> 1.62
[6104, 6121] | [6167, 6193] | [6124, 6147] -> 0.67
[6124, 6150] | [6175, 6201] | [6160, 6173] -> 0.47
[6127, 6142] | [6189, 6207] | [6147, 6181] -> 0.47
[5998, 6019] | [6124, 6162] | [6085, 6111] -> 0.52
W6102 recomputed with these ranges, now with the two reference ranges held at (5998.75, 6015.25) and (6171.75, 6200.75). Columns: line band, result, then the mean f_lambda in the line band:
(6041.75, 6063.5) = 0.38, 11.1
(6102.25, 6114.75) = -0.27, 11.5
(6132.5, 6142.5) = 0.46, 10.7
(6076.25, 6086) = 0.95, 10.2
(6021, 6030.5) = 0.34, 10.9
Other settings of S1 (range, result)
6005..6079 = 11.3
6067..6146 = 11.1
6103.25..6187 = 11.3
